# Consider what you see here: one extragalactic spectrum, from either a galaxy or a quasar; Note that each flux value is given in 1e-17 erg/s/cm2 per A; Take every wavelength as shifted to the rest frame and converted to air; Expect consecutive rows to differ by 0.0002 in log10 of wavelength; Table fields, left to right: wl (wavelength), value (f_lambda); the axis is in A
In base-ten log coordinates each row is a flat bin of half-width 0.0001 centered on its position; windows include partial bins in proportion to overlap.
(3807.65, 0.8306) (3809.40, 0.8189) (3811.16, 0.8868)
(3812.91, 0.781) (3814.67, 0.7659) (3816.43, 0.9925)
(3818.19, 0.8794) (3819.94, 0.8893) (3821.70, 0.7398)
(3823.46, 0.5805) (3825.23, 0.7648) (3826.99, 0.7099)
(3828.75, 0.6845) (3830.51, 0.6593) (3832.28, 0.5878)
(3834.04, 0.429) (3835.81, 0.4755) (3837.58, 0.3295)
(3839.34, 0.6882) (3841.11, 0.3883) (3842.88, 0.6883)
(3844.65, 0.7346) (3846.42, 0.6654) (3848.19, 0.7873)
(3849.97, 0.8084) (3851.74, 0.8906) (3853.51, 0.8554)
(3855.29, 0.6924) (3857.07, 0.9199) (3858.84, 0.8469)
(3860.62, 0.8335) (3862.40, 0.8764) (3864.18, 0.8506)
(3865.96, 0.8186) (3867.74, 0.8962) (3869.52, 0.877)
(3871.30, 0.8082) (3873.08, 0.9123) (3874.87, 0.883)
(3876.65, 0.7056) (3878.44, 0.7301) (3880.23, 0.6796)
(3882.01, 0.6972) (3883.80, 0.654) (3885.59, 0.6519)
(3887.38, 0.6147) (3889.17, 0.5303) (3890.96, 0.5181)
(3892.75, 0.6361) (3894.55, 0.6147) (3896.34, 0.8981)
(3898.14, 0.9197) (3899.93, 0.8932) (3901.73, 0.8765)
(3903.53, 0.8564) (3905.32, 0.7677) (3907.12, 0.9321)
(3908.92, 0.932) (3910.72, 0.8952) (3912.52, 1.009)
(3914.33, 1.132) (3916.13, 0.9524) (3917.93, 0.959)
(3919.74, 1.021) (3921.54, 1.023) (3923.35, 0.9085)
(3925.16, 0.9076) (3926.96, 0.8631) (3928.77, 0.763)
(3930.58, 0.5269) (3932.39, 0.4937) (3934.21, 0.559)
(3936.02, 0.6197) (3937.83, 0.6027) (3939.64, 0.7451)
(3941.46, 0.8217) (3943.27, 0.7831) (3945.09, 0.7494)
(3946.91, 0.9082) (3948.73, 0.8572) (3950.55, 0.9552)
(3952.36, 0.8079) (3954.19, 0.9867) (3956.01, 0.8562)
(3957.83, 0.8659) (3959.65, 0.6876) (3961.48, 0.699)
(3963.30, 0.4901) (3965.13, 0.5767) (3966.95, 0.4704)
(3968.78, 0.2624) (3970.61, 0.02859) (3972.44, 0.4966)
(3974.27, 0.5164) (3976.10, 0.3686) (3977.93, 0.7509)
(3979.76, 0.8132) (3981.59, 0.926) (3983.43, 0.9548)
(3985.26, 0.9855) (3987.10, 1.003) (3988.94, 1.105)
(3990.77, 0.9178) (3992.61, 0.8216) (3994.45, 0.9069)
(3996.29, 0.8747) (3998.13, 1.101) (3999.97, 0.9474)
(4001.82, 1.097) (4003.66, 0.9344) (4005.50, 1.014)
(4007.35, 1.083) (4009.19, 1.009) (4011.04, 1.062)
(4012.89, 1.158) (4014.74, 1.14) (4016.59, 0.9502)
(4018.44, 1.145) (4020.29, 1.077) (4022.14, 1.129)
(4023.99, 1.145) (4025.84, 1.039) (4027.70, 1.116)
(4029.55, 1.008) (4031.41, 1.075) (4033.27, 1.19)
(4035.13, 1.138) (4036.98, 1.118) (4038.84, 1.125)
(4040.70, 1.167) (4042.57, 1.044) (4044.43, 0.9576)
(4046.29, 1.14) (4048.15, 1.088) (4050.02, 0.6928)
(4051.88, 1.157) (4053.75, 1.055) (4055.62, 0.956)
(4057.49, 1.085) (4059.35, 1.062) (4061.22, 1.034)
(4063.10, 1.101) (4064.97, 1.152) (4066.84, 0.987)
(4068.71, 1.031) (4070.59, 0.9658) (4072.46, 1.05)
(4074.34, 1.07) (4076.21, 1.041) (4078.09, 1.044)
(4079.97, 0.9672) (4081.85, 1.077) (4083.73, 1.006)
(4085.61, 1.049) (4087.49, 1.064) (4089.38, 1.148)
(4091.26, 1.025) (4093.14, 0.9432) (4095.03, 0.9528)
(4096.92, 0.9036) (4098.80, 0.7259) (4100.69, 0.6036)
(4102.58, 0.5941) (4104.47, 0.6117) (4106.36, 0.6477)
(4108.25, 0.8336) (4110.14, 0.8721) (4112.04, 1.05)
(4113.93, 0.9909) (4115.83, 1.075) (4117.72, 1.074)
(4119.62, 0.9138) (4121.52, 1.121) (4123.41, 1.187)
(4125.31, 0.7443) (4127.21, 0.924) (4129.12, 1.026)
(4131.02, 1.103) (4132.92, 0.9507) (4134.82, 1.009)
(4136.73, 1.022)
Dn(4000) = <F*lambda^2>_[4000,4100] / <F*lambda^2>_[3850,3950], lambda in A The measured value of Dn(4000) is 1.4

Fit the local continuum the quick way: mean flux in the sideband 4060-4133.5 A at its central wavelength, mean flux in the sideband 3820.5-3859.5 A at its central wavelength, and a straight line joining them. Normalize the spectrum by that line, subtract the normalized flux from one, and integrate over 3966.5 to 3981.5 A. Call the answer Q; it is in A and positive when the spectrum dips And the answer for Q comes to 6.2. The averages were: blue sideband 0.679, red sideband 0.966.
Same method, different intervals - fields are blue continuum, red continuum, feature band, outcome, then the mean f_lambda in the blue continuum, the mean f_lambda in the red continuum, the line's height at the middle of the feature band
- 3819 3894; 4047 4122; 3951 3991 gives 6.5 A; 0.714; 0.97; 0.842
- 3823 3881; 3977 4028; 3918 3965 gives 5.9 A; 0.73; 1.01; 0.894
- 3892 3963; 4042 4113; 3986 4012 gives -2.9 A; 0.825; 0.967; 0.893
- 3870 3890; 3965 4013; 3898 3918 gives -4.8 A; 0.719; 0.821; 0.745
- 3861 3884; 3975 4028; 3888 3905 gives 1.8 A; 0.804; 0.983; 0.837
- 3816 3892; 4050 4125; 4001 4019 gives -3.3 A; 0.724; 0.974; 0.891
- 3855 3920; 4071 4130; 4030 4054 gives -4.2 A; 0.818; 0.946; 0.911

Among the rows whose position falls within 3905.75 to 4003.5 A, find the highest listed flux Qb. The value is 1.132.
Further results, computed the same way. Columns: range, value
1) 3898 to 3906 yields 0.9197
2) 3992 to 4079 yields 1.19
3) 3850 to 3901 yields 0.9199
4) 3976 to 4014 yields 1.158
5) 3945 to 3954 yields 0.9552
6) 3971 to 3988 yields 1.003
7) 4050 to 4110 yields 1.157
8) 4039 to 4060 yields 1.167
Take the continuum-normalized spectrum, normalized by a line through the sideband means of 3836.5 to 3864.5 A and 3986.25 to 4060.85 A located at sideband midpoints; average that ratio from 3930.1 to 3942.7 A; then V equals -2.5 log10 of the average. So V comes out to 0.374 mag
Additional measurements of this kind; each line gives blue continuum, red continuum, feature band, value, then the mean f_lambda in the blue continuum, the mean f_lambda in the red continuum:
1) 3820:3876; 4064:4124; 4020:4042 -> -0.22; 0.734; 0.961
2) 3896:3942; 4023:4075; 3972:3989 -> 0.20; 0.841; 1.06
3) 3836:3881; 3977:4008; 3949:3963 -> 0.10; 0.763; 0.954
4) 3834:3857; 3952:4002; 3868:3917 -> -0.15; 0.666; 0.756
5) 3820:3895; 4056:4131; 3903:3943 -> -0.07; 0.71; 0.969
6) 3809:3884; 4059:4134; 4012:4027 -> -0.22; 0.748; 0.967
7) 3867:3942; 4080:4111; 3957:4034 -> -0.05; 0.792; 0.881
